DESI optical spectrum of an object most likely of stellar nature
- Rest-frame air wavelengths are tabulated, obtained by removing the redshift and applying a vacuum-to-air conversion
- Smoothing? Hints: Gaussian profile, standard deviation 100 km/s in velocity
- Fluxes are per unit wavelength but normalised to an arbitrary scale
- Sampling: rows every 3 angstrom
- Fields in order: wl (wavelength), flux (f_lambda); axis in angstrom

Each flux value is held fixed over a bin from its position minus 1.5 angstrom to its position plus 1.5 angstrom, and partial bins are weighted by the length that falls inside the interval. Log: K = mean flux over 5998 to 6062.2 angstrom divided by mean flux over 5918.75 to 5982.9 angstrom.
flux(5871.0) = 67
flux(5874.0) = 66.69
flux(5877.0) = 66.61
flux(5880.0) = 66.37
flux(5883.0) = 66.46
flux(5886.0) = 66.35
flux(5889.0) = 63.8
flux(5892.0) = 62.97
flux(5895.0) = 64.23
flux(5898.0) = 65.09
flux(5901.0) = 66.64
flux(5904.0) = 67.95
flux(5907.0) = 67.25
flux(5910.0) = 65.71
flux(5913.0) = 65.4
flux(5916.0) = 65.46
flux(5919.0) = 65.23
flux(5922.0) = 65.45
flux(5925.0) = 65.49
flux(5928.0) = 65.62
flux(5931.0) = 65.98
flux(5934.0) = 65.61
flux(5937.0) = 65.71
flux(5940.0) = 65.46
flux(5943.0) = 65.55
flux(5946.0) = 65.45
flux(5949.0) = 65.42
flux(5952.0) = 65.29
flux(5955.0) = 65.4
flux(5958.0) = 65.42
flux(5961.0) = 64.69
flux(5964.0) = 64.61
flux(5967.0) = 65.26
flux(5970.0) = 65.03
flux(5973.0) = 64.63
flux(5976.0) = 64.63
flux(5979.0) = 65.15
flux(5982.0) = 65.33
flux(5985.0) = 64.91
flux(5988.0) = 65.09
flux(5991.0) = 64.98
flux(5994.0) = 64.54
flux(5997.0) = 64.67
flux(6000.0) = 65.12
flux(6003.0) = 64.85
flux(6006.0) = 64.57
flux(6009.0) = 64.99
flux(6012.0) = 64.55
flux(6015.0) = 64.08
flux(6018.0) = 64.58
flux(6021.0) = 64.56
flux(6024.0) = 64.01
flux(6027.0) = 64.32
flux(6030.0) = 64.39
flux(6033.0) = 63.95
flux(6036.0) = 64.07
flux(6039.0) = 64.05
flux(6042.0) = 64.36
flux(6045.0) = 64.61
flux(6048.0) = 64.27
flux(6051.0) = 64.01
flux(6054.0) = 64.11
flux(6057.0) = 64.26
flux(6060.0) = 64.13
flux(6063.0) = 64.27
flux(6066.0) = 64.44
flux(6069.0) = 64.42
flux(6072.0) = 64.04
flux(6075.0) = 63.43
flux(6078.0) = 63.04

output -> 0.99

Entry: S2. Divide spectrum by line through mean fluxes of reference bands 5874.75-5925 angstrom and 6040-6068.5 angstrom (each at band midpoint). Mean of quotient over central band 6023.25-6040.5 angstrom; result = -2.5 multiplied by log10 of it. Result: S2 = 0.01 mag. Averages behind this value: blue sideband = 65.7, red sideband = 64.3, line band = 64.1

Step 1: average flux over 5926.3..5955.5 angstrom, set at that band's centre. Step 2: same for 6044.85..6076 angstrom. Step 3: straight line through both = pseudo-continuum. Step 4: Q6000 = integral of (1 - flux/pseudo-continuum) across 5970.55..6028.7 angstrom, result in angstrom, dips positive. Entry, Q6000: 0.14 angstrom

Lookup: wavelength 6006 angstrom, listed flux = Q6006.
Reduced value 64.57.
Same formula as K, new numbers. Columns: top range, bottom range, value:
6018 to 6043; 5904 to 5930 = 0.98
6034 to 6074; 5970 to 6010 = 0.99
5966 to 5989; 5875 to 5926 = 0.99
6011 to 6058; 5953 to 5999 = 0.99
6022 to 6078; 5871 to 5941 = 0.98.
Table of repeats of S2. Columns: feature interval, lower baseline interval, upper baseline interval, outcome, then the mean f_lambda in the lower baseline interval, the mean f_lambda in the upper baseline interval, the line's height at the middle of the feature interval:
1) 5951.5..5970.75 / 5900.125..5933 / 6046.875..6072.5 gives 0.006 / 66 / 64.2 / 65.4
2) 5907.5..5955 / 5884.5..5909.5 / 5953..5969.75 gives -0.004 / 65.5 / 65.1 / 65.3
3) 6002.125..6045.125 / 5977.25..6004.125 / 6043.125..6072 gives 0.004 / 65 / 64.3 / 64.6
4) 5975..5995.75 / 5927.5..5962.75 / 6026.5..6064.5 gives 0.000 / 65.5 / 64.2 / 65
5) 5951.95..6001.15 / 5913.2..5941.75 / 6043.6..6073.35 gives 0.001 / 65.5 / 64.3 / 65.1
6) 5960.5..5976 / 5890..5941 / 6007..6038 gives 0.002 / 65.6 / 64.3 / 65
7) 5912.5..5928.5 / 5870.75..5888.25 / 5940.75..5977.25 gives 0.005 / 66.4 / 65.1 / 65.8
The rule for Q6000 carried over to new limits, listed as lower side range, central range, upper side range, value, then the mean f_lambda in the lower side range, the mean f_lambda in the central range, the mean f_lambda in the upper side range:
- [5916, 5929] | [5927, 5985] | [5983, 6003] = -0.1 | 65.4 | 65.3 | 64.9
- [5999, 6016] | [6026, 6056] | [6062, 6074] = 0.1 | 64.7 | 64.2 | 64.3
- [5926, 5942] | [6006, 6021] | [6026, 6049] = 0.0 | 65.7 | 64.6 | 64.3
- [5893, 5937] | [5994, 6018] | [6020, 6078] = 0.0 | 65.8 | 64.7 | 64.2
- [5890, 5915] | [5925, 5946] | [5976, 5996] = -0.1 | 65.6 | 65.6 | 65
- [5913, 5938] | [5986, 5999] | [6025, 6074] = 0.0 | 65.6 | 64.8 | 64.2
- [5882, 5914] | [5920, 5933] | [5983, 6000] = 0.0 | 65.6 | 65.6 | 64.9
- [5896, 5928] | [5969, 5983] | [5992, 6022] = 0.0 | 65.9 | 64.9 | 64.7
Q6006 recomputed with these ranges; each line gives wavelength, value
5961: 64.69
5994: 64.54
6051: 64.01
